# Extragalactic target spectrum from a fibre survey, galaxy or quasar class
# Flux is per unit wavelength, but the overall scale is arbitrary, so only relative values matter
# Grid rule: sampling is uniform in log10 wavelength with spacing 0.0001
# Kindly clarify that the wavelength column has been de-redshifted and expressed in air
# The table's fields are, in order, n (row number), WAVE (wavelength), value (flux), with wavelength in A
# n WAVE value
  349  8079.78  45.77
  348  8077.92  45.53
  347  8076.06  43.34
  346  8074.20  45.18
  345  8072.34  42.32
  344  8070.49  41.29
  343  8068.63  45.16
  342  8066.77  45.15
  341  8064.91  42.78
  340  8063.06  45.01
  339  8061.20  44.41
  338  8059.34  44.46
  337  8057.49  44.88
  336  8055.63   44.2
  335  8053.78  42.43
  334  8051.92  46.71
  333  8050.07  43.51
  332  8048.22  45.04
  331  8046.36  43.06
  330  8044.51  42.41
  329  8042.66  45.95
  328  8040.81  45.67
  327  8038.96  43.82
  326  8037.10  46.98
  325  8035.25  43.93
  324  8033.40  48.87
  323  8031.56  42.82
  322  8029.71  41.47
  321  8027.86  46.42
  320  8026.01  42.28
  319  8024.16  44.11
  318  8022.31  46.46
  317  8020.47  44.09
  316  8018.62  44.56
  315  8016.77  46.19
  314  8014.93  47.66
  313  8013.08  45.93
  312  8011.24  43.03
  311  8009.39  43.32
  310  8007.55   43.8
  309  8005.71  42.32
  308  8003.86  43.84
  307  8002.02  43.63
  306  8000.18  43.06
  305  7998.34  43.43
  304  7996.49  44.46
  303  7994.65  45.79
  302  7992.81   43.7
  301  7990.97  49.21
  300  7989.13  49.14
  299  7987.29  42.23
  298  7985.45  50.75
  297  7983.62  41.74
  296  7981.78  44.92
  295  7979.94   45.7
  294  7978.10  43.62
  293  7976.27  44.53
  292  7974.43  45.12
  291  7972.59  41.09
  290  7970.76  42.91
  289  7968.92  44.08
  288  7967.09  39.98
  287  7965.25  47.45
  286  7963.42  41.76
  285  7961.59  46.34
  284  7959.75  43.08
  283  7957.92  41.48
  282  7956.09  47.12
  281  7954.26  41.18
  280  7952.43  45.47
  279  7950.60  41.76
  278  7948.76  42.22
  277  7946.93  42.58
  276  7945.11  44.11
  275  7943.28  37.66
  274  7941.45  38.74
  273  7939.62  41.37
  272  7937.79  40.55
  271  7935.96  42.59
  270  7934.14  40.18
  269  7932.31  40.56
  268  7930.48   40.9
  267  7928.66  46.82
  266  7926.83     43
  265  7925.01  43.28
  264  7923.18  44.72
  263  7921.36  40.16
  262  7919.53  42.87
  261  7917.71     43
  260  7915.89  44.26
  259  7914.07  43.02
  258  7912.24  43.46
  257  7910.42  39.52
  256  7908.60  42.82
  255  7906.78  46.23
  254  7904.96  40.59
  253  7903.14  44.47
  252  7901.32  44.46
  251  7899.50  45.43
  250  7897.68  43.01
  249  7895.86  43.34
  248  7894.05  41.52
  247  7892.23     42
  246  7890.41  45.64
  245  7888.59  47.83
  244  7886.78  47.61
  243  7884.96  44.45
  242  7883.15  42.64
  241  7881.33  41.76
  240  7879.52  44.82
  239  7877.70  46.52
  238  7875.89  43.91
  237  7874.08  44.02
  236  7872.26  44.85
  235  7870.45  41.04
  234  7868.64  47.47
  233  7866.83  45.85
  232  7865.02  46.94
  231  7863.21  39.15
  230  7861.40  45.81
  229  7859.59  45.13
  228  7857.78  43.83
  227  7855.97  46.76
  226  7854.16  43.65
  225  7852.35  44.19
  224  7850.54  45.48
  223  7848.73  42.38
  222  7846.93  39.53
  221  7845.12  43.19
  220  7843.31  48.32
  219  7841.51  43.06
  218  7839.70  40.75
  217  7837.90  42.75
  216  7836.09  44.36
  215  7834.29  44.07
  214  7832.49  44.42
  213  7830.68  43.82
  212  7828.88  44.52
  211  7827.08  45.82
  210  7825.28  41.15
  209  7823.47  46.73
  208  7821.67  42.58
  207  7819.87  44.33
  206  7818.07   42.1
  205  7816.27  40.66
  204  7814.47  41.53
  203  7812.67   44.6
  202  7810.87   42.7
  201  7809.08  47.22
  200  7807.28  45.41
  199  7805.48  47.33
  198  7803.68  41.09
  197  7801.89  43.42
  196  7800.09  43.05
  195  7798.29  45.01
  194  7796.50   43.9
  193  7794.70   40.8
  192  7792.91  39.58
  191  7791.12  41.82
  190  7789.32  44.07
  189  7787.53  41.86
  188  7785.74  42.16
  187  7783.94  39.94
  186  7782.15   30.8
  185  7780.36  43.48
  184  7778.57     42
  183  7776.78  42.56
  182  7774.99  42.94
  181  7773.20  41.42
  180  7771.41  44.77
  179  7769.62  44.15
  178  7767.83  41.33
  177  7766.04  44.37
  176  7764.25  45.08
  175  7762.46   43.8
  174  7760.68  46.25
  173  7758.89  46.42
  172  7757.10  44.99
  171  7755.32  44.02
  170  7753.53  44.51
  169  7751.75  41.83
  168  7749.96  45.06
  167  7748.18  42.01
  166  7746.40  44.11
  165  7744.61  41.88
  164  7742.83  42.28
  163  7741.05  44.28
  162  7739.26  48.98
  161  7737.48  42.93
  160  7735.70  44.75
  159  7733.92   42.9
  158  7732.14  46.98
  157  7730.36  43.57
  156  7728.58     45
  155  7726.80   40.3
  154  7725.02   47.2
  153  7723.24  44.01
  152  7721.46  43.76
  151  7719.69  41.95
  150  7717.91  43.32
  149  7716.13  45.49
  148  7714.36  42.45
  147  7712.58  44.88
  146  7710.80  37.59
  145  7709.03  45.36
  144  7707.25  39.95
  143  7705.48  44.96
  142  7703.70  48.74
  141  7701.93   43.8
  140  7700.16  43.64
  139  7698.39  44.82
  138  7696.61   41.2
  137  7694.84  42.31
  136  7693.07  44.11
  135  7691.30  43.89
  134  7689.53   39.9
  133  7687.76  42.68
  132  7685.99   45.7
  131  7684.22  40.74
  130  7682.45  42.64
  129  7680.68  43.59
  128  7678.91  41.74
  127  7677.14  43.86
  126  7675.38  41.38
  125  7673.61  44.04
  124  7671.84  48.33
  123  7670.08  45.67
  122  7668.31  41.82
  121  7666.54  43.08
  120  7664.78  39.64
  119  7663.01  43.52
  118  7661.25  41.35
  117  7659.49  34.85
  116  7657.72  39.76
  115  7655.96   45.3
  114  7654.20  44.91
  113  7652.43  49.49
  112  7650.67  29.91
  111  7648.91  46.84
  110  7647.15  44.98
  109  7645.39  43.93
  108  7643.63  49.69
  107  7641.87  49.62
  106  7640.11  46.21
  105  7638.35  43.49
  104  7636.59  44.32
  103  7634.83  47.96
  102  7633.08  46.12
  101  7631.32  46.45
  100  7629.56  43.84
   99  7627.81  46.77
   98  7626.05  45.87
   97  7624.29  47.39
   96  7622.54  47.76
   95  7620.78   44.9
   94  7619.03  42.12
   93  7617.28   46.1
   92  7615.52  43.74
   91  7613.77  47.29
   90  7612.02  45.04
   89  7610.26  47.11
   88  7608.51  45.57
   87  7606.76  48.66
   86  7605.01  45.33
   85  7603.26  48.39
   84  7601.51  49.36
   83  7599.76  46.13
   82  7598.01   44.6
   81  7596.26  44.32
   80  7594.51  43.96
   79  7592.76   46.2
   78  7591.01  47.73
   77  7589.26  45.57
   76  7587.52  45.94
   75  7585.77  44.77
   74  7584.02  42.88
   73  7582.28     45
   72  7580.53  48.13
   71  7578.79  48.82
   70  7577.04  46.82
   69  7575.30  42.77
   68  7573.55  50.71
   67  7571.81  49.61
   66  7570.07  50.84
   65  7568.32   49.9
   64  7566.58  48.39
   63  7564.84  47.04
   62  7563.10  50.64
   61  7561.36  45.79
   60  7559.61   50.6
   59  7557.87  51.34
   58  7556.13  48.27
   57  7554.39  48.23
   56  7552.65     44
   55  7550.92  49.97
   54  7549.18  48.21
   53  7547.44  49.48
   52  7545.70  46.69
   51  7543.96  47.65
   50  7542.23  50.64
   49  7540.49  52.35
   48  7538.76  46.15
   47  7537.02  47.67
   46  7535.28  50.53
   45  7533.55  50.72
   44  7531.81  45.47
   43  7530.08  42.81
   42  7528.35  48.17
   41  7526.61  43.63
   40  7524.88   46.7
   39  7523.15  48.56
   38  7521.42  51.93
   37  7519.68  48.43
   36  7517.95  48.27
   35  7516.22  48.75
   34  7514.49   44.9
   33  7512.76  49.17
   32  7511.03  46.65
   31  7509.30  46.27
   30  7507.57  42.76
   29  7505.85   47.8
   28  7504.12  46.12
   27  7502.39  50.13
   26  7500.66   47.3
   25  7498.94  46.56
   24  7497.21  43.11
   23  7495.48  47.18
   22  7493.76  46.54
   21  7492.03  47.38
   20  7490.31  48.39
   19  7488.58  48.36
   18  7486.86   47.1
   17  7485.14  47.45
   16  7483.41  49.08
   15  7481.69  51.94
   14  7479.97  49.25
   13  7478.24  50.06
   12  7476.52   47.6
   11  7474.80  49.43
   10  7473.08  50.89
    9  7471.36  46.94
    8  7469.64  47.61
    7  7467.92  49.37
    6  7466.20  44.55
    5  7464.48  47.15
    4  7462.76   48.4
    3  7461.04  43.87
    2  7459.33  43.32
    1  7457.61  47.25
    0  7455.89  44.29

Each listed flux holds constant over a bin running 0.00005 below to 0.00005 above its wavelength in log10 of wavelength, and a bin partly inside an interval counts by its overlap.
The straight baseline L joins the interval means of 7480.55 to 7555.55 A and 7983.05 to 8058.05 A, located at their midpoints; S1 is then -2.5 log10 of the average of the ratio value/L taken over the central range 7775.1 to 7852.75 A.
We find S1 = 0.07 mag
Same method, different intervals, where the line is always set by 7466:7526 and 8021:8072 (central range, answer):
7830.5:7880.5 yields 0.03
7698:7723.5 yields 0.07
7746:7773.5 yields 0.05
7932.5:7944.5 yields 0.12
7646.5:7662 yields 0.12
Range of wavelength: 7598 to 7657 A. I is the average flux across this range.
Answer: 45.7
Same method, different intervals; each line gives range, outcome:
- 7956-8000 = 44.5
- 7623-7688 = 44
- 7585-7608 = 46.2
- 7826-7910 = 44.1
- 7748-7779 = 43.8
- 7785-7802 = 42.5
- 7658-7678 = 42.4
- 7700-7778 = 43.9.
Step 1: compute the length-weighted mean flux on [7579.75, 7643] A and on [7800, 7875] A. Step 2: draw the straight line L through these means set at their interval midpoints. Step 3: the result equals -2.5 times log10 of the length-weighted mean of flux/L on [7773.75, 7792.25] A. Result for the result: 0.08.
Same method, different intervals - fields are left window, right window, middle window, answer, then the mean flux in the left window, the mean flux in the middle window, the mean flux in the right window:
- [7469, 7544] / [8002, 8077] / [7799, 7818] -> 0.05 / 47.8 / 43.6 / 44.4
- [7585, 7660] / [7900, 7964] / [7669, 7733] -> 0.03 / 45.4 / 43.6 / 42.7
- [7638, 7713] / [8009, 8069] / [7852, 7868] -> -0.02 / 43.3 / 44.7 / 44.6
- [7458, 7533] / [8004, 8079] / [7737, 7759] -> 0.05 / 47.3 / 44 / 44.4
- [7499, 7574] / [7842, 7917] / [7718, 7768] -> 0.04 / 48.1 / 44.1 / 44.1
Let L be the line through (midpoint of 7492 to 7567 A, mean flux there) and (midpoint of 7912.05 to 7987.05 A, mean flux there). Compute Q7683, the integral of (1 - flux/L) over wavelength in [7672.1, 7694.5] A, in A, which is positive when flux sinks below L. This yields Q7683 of 1.5 A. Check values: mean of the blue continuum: 47.7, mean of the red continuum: 43.1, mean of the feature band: 43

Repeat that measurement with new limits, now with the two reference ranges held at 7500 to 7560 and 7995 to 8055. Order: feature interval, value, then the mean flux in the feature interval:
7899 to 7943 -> 2.6 A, 42.5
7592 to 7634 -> 1.2 A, 46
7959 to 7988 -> 0.4 A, 44.1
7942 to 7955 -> 0.8 A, 42.1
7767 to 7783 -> 1.6 A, 41.5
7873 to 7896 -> 0.5 A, 44.3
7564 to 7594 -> 0.3 A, 47.1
